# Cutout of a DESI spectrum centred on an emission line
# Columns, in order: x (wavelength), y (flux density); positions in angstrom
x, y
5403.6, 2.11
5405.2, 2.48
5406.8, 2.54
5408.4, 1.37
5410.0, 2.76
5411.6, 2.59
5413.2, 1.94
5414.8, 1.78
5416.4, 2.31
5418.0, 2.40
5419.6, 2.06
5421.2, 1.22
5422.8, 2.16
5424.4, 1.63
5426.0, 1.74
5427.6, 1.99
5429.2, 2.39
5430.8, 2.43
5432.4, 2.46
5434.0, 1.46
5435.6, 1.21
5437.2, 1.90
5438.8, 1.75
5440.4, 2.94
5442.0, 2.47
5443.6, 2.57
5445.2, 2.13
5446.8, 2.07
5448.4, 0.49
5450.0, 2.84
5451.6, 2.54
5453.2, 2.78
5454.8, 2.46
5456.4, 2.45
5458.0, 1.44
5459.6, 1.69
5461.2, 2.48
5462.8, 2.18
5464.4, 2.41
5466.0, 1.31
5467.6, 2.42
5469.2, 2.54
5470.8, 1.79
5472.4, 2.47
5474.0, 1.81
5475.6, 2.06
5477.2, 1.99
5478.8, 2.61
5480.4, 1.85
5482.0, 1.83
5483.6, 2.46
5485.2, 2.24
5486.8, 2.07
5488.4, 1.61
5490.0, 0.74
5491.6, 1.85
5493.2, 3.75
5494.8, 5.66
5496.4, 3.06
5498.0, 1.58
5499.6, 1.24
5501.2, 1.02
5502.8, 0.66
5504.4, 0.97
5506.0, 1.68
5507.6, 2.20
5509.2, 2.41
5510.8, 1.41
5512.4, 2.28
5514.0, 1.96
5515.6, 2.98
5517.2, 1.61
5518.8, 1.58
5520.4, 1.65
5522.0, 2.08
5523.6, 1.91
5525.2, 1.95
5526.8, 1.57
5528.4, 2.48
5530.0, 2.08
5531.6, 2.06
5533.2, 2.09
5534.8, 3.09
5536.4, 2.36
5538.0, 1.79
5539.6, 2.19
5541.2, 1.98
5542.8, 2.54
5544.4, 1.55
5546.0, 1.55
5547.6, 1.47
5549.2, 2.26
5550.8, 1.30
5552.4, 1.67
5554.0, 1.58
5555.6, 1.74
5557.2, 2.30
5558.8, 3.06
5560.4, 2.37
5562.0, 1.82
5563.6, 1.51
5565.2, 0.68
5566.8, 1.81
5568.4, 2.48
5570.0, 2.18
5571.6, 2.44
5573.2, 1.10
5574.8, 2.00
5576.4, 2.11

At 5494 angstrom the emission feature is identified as H-beta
